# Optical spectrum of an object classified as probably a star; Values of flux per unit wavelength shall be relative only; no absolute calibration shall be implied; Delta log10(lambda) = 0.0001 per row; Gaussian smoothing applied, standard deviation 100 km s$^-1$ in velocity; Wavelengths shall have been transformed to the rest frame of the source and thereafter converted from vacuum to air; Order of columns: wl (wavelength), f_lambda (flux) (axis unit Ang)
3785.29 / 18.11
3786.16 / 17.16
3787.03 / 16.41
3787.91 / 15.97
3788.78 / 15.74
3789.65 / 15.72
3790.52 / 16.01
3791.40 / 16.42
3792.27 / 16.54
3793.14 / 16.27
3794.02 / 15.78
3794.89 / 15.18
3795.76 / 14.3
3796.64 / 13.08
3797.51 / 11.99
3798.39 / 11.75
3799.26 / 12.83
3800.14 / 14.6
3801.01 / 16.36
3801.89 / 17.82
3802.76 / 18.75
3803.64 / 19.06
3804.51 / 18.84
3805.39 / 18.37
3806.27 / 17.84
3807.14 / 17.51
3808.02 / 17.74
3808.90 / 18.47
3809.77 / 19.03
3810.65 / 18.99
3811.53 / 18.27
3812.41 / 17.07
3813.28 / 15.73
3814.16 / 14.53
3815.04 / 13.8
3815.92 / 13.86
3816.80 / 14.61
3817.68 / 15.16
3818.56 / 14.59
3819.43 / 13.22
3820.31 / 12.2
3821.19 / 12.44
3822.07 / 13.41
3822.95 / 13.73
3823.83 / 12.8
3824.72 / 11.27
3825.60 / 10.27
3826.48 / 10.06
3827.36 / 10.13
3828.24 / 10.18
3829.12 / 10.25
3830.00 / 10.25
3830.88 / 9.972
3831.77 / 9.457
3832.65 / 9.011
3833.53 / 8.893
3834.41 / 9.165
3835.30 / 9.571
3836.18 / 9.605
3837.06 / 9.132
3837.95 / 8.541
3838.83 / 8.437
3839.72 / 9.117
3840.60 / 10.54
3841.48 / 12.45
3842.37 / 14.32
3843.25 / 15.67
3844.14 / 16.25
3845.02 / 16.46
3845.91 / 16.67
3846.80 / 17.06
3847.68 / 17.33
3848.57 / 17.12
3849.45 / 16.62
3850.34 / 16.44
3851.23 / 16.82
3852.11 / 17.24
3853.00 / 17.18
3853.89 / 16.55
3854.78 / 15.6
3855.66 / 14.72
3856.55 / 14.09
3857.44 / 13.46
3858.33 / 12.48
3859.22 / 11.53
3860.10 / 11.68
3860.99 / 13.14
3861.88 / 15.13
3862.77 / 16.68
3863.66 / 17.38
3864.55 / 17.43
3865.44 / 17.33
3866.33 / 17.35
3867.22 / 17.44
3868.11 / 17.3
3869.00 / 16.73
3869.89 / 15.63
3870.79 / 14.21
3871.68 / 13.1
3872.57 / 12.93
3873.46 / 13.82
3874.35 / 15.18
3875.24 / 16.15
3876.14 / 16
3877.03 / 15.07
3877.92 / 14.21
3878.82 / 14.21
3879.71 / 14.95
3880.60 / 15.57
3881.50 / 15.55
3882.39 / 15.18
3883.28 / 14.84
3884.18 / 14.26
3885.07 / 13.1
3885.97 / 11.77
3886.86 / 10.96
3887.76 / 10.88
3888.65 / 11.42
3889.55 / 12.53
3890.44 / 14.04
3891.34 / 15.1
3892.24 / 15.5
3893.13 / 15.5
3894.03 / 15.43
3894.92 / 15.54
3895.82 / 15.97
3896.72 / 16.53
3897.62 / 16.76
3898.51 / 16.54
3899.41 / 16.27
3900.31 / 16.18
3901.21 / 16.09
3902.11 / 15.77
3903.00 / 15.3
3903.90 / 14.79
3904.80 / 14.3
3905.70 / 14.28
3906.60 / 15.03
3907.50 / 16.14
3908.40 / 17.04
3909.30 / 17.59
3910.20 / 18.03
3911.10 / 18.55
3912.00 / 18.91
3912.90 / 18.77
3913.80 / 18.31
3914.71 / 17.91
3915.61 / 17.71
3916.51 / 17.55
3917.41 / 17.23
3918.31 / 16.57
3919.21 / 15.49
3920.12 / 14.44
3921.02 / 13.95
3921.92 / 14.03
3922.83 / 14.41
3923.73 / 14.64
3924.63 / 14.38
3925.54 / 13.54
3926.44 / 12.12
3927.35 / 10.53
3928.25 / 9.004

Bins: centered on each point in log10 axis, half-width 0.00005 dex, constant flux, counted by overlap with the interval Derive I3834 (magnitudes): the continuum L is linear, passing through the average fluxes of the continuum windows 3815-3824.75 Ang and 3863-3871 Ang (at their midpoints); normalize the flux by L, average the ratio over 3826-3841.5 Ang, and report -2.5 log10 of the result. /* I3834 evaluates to 0.44 mag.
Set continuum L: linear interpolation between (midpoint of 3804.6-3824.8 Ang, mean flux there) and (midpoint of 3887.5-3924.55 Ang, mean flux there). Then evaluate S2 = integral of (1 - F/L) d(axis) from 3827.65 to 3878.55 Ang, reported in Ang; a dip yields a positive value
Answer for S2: 5.7 Ang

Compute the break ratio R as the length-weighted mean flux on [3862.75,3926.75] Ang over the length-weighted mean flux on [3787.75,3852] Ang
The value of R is 1.09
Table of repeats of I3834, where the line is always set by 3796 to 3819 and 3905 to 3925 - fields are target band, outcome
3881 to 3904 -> 0.12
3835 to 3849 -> 0.24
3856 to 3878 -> 0.09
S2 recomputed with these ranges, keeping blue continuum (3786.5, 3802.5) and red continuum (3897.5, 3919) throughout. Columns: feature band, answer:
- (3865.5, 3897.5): 3.18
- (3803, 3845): 6.06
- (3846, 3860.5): 0.52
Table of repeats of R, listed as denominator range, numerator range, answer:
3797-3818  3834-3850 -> 0.80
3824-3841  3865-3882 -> 1.58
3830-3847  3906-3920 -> 1.51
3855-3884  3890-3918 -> 1.09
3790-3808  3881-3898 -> 0.89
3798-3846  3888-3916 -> 1.18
